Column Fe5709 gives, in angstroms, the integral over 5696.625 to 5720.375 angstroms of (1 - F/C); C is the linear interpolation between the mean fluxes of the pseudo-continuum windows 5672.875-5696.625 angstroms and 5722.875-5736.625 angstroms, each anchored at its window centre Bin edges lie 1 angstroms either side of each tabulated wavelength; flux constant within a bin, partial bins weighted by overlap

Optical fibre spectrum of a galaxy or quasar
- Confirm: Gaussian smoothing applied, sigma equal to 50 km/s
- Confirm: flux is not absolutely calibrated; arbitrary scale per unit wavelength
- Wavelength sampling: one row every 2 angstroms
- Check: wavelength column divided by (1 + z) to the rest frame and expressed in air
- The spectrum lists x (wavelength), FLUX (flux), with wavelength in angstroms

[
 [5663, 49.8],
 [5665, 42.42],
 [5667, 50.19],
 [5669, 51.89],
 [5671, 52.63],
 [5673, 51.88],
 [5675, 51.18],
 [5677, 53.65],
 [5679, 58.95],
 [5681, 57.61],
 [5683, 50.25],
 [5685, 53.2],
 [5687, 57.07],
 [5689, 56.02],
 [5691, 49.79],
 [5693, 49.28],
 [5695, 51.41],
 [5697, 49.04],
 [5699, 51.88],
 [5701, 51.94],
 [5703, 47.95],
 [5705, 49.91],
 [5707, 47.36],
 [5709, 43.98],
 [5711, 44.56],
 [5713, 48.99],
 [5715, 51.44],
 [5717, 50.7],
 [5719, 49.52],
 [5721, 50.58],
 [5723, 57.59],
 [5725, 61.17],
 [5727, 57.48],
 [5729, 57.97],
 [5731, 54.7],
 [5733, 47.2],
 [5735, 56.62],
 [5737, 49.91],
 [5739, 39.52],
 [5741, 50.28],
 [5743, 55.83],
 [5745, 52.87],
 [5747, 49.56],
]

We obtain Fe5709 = 2.4 angstroms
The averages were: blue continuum 53.3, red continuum 55.7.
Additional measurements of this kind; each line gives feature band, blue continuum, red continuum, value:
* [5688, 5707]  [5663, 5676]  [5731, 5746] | -0.14 angstroms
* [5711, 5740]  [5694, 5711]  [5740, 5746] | -0.51 angstroms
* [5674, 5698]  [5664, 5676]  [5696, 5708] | -1.57 angstroms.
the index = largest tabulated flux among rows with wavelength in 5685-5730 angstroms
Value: 61.17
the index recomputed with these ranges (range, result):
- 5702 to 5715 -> 51.44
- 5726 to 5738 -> 57.97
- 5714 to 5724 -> 57.59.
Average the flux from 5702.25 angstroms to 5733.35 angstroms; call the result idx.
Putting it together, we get 51.4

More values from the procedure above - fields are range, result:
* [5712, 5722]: 50.2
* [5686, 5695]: 52.9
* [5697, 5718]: 48.9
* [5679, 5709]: 51.6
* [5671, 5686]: 53.7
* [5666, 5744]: 51.8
